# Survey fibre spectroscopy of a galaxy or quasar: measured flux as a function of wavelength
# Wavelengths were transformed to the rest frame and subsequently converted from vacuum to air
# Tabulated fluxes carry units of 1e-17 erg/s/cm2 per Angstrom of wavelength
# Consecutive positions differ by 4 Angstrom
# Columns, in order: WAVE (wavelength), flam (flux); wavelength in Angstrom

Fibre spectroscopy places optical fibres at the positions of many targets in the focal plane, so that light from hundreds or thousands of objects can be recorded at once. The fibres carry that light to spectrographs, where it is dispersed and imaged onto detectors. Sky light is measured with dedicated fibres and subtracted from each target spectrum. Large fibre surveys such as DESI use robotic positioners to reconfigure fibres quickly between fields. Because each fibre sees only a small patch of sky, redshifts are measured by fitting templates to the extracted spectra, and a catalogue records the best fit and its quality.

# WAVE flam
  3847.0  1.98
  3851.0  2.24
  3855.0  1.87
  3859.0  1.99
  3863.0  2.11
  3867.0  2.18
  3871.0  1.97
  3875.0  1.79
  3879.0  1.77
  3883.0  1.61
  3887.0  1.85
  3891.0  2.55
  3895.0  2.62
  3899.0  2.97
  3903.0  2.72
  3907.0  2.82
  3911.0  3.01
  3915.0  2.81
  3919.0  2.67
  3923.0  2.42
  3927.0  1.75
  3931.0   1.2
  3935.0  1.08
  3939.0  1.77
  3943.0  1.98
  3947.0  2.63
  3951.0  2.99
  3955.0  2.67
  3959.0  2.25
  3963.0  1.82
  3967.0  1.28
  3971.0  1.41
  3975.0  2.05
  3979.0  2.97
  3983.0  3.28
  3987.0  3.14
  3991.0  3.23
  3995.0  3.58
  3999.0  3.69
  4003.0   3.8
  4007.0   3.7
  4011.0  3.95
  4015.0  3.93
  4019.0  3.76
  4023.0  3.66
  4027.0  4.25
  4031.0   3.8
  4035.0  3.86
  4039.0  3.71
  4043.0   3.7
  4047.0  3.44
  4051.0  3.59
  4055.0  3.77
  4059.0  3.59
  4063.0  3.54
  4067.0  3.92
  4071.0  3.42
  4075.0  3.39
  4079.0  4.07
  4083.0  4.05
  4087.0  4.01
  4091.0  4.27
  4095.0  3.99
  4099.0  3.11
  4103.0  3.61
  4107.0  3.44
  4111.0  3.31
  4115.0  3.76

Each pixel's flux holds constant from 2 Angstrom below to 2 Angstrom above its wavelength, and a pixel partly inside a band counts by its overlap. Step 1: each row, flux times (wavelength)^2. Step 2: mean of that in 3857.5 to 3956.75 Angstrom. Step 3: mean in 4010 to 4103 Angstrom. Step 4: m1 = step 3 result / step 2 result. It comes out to 1.81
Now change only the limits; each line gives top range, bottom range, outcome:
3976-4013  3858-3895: 1.82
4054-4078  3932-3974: 1.94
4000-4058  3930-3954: 1.97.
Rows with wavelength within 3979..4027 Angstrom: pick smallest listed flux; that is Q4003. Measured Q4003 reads 2.97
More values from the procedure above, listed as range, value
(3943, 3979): 1.28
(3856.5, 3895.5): 1.61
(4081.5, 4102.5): 3.11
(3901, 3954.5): 1.08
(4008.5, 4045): 3.66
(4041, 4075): 3.39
